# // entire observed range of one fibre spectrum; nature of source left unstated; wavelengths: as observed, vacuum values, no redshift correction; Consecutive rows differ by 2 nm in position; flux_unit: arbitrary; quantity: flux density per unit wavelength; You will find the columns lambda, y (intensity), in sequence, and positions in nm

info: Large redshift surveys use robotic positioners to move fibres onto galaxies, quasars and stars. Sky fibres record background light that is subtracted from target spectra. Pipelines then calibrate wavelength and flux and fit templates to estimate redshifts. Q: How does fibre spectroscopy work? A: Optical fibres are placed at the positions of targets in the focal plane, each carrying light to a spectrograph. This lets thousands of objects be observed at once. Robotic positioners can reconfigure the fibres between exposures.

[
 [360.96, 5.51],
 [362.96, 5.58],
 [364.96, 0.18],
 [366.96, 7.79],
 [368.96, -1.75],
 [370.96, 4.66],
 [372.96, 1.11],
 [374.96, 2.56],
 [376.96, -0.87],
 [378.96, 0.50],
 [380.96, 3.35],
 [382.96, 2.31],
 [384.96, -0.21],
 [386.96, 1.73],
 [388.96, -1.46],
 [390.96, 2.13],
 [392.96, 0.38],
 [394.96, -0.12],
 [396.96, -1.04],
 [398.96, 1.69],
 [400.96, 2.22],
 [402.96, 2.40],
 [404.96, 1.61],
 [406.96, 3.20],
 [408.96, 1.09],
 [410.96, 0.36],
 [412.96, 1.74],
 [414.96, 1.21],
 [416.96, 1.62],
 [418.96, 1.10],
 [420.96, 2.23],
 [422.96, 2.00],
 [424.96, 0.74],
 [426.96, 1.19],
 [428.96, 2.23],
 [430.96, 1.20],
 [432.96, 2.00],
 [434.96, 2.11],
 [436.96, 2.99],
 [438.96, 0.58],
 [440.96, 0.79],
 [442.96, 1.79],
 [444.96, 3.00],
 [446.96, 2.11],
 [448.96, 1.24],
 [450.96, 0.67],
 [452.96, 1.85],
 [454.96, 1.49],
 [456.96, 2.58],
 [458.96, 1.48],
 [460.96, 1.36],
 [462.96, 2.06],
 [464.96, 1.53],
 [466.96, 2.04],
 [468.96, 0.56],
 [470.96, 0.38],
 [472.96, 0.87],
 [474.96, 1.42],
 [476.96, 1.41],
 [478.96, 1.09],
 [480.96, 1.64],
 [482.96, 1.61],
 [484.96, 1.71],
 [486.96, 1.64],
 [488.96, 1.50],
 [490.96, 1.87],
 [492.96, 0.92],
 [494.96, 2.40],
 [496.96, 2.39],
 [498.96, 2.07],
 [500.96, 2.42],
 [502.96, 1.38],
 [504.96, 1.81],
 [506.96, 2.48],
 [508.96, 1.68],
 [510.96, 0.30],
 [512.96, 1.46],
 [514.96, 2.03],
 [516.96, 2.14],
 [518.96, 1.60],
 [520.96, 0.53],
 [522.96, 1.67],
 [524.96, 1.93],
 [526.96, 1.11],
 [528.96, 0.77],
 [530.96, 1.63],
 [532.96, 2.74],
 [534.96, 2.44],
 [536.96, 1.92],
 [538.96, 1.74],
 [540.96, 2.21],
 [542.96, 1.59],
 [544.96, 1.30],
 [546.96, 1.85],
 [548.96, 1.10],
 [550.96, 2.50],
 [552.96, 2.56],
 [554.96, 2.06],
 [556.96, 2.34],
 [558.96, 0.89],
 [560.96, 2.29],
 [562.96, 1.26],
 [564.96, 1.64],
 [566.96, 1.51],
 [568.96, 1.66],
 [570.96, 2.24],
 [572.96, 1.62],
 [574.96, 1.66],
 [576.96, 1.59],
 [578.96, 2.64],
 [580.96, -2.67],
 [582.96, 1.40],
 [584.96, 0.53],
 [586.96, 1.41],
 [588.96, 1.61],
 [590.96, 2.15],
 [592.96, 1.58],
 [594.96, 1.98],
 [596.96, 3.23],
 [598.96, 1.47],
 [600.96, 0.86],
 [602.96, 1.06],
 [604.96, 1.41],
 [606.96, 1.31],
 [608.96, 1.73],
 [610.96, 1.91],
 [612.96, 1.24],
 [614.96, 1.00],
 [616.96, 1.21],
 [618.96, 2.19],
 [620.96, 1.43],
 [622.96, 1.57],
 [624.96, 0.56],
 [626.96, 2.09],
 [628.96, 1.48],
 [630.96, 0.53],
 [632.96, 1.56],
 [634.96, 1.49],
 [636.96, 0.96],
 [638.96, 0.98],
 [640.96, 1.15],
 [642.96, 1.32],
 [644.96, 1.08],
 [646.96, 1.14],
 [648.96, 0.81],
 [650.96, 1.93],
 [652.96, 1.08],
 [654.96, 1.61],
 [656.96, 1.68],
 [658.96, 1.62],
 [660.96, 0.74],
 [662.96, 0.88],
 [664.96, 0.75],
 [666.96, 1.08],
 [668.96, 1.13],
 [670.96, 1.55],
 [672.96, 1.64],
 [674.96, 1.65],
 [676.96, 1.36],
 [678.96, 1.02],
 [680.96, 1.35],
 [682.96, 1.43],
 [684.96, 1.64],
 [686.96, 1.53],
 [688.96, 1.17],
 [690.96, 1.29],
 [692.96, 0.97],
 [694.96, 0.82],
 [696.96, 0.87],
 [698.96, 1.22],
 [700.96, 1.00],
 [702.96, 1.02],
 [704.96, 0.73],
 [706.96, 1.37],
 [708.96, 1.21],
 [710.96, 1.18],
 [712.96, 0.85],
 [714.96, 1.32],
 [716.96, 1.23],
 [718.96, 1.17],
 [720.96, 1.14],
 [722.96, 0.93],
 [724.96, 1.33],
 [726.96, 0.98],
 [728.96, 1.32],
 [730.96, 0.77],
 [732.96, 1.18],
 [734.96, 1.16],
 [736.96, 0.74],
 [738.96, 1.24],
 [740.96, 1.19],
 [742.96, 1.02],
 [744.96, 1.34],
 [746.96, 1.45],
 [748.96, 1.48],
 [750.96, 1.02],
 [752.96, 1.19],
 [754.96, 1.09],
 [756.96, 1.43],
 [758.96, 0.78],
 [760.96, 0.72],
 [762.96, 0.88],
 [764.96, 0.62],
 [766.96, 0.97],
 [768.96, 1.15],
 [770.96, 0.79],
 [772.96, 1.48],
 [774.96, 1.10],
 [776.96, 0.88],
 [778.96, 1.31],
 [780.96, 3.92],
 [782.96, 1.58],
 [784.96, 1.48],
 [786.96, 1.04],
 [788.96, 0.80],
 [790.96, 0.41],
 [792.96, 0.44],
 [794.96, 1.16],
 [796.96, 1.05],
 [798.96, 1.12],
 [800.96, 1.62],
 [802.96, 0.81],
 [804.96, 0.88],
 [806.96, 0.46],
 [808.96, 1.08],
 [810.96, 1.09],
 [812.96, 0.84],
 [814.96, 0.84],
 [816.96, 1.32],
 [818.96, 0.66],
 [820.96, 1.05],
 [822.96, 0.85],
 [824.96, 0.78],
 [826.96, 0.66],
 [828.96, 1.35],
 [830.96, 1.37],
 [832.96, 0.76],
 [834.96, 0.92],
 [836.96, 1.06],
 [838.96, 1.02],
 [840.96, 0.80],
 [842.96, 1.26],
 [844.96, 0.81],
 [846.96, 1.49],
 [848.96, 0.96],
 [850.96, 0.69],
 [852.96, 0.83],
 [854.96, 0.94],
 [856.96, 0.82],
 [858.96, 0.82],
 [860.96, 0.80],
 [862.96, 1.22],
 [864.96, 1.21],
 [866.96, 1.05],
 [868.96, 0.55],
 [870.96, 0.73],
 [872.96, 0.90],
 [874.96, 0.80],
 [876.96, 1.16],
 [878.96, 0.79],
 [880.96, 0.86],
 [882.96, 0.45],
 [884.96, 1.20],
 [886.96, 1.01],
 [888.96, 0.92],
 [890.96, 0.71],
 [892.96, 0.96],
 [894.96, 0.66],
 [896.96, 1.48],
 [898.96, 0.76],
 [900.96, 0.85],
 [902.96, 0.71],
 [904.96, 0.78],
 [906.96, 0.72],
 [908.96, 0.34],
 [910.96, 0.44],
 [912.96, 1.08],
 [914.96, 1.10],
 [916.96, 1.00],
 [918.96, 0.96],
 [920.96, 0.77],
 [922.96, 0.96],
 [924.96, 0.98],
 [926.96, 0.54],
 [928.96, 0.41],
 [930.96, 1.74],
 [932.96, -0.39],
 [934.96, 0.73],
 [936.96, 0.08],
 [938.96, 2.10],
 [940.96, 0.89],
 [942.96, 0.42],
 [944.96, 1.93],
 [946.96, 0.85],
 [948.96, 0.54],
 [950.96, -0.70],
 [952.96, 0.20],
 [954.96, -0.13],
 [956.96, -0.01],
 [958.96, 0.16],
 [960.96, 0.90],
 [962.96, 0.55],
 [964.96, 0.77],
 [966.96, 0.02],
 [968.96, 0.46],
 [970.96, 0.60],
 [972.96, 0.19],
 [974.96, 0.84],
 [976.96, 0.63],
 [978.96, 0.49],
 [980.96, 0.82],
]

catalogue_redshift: 0.191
